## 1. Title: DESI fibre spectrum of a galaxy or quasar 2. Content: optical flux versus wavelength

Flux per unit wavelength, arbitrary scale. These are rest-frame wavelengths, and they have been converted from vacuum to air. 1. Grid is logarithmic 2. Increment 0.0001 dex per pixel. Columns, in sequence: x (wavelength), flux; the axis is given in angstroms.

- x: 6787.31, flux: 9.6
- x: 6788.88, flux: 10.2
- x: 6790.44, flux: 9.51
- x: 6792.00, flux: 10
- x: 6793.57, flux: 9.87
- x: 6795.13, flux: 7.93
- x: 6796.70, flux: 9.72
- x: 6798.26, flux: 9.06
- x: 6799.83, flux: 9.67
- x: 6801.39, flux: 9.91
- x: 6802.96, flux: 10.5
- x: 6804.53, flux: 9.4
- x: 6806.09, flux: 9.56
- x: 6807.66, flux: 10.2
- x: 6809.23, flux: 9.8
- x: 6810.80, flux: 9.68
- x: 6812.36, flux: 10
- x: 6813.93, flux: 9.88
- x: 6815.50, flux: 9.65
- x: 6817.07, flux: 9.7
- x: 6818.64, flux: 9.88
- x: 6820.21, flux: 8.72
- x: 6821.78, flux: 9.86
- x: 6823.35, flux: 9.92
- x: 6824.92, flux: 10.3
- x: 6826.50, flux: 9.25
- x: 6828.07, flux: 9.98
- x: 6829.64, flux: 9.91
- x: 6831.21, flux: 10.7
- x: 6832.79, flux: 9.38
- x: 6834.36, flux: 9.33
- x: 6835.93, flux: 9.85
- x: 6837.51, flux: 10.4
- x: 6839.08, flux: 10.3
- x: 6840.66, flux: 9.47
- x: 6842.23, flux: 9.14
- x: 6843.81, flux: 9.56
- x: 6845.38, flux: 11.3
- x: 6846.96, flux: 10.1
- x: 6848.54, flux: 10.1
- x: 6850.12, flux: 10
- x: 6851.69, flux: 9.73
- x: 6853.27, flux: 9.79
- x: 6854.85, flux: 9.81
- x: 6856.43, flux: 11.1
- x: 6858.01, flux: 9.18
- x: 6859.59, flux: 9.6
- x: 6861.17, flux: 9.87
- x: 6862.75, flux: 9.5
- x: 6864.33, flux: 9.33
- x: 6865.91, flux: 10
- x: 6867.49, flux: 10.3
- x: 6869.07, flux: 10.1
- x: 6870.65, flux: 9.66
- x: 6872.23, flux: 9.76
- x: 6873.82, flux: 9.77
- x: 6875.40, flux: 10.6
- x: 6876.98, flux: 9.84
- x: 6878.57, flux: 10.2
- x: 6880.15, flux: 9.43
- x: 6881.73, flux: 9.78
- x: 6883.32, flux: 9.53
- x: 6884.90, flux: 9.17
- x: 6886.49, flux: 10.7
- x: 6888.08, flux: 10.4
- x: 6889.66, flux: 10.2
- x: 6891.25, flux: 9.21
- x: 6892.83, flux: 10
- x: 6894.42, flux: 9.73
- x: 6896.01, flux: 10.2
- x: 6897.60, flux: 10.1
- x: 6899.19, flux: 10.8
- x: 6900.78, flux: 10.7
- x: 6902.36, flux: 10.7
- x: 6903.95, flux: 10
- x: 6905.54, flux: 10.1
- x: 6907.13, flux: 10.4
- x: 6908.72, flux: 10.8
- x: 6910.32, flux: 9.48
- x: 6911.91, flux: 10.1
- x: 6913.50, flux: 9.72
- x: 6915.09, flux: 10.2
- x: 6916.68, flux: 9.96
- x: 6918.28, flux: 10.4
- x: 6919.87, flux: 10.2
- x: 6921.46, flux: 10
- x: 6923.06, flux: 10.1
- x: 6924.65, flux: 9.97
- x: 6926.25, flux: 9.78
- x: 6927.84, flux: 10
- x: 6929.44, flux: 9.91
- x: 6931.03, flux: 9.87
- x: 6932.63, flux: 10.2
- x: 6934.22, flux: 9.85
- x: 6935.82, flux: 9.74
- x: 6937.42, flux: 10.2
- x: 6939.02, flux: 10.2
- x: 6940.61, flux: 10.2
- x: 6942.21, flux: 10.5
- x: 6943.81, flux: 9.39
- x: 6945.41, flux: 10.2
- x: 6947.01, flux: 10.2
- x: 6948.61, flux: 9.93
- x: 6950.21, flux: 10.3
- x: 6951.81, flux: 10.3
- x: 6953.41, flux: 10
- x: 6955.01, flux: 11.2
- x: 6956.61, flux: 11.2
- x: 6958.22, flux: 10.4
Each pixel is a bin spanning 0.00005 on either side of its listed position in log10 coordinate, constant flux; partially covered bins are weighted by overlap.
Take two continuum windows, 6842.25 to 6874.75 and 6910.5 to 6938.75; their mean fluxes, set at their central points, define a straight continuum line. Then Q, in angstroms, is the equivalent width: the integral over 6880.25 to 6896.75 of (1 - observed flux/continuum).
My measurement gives 0.1 angstroms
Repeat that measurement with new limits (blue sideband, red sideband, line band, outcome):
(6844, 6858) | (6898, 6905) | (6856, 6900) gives 1.8 angstroms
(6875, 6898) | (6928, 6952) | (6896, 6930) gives -0.6 angstroms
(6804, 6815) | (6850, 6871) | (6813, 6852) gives -0.1 angstroms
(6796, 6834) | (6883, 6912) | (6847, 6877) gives 0.2 angstroms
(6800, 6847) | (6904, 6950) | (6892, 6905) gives -0.4 angstroms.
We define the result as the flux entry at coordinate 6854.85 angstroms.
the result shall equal 9.81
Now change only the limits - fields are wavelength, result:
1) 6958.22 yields 10.4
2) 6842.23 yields 9.14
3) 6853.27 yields 9.79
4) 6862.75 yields 9.5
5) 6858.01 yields 9.18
